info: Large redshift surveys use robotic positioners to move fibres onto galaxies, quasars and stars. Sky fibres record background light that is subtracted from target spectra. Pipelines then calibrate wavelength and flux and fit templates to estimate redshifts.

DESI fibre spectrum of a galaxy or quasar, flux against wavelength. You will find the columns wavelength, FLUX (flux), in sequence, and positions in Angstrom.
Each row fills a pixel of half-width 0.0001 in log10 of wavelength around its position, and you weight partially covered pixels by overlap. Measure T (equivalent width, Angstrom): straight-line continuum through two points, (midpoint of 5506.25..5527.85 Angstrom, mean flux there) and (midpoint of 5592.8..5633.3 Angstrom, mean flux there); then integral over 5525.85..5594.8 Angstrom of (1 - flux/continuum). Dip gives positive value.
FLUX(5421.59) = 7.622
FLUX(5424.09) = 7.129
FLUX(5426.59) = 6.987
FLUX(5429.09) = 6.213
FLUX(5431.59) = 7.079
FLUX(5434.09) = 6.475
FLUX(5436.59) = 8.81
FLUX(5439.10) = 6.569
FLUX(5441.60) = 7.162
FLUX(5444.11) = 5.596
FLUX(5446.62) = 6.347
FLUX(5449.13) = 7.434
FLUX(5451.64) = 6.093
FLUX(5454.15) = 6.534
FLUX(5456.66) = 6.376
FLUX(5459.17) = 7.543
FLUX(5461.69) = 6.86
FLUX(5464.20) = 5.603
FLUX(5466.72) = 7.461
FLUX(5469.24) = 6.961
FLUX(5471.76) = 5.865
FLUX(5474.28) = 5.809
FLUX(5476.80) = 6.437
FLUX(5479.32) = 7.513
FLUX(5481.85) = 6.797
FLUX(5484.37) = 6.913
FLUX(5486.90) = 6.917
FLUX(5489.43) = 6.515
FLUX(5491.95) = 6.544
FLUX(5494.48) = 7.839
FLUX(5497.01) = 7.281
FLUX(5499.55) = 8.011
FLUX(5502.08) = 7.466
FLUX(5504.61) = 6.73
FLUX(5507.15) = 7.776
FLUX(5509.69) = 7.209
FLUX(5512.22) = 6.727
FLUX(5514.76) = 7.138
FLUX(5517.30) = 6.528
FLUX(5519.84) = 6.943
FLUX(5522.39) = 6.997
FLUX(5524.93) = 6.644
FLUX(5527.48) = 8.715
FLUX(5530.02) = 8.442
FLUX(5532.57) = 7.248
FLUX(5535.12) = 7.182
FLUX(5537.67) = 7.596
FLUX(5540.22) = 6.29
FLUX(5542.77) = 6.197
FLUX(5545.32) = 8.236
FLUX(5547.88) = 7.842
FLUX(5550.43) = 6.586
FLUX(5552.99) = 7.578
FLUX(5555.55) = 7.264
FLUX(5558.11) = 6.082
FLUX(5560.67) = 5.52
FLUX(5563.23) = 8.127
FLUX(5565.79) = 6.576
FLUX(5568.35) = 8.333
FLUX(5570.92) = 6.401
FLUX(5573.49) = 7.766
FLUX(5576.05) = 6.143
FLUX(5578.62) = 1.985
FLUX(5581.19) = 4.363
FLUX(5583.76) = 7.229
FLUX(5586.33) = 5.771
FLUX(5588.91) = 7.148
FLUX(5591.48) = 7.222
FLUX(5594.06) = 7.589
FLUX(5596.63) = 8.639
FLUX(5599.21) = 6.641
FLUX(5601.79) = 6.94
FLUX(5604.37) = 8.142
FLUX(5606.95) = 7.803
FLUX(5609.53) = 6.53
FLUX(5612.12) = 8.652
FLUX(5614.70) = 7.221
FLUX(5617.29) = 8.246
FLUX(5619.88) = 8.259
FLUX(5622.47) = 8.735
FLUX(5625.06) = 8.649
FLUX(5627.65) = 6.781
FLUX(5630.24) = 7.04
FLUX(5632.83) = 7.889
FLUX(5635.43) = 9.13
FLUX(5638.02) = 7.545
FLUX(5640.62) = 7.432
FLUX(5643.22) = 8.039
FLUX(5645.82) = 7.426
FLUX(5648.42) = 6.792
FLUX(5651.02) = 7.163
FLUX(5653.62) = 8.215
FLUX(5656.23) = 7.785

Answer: 4.86 Angstrom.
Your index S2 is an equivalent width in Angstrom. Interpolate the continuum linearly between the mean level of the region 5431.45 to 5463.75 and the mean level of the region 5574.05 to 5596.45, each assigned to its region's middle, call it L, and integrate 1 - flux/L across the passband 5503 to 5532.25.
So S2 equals -3.7 Angstrom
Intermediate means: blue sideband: 6.8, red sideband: 6.13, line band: 7.26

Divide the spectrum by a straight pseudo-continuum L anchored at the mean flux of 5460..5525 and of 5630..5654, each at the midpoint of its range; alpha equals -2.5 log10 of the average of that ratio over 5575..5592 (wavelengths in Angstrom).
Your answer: 0.30 mag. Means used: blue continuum 6.91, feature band 5.62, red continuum 7.67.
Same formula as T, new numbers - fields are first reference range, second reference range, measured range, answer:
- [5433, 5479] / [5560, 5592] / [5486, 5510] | -2.5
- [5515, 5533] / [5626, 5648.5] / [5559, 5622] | 4.4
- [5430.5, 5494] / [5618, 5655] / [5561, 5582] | 3.3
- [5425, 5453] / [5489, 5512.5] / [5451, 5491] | 2.2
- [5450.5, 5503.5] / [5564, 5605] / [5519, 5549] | -2.7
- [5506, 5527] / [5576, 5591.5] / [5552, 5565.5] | -1.7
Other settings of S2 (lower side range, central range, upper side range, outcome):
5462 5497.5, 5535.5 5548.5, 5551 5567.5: -0.65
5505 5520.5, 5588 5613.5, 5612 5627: 1.47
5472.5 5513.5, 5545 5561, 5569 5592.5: -1.68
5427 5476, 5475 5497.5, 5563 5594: -1.13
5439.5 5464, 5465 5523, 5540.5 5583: -3.24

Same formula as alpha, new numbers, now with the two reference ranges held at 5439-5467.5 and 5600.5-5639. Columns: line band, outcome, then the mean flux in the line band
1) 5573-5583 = 0.452 mag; 4.97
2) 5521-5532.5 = -0.070 mag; 7.64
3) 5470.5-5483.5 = 0.049 mag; 6.5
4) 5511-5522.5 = 0.037 mag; 6.85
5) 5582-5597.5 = 0.071 mag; 7.14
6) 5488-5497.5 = -0.018 mag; 7.03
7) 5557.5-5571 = 0.078 mag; 6.92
